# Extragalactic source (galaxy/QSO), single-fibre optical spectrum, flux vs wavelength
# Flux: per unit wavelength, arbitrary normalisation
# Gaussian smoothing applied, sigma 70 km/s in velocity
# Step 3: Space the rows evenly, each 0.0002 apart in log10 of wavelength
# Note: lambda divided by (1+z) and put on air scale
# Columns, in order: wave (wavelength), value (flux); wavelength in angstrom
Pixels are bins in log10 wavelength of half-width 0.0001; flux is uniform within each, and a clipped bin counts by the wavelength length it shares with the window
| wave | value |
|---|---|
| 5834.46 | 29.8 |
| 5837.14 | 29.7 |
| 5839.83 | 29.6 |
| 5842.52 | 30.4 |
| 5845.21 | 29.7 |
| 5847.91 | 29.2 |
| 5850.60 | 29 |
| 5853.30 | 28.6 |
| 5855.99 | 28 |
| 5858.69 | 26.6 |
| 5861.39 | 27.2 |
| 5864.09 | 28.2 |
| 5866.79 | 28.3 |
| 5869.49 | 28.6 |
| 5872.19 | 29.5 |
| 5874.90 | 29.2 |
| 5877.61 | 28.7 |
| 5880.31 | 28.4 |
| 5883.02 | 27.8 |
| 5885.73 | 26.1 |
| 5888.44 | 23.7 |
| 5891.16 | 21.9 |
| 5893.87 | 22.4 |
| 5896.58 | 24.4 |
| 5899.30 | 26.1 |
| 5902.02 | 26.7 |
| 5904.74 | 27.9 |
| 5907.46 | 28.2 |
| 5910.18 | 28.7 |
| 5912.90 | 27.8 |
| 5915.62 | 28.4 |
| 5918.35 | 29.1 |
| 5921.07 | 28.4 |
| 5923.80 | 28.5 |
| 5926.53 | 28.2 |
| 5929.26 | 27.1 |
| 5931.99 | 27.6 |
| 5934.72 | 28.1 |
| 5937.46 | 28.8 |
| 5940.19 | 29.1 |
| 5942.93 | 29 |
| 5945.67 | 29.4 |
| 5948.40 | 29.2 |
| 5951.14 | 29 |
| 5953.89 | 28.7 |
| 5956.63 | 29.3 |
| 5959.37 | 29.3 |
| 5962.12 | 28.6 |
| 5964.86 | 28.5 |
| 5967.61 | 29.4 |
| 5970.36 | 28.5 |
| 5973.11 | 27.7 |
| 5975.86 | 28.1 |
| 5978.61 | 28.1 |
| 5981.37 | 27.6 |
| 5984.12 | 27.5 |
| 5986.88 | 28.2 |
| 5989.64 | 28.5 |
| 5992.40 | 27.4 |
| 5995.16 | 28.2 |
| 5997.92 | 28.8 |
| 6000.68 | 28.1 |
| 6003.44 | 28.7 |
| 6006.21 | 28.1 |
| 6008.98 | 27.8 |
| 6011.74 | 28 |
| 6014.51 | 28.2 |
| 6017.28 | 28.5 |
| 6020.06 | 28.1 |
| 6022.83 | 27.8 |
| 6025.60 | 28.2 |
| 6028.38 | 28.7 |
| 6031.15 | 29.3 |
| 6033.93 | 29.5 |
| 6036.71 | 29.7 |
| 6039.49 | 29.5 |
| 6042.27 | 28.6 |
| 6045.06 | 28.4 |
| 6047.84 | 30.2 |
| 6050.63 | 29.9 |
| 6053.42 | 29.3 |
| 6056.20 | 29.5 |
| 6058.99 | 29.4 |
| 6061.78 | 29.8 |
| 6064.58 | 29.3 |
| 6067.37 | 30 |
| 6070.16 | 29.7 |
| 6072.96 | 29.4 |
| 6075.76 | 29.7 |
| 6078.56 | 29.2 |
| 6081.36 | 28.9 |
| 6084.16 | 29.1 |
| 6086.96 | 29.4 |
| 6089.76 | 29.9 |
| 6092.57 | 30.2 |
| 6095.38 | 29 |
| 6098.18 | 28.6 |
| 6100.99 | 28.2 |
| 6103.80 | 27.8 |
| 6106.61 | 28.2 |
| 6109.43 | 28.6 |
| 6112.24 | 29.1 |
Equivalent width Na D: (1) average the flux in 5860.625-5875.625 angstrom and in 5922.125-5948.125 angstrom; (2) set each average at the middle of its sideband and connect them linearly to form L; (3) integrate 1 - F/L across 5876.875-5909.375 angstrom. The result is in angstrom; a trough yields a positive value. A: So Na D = 2.8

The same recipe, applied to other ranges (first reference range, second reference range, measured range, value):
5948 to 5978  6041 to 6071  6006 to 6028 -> 0.78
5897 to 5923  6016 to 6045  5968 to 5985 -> 0.19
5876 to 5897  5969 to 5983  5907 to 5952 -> -3.03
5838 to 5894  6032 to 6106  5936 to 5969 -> -0.68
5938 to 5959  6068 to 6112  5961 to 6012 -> 1.57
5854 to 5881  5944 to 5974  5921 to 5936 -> 0.39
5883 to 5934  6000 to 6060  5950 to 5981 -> -0.99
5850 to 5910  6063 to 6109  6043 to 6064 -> -0.47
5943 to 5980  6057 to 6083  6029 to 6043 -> -0.03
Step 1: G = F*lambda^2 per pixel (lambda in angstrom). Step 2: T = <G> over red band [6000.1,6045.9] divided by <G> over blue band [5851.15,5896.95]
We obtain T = 1.11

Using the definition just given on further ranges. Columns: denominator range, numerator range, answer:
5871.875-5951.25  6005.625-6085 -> 1.10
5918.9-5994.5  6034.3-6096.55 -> 1.07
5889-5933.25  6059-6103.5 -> 1.15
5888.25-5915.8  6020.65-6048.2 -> 1.16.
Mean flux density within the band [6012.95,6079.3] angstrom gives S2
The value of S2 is 29.2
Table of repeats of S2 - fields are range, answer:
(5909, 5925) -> 28.5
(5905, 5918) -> 28.3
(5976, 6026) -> 28.1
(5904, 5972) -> 28.6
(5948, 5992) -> 28.5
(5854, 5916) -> 27.1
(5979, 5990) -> 27.9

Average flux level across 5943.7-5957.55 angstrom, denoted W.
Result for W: 29.1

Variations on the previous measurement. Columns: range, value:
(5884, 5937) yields 26.8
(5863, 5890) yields 27.8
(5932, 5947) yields 28.8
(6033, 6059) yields 29.4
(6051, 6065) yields 29.5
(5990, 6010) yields 28.2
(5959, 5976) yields 28.6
